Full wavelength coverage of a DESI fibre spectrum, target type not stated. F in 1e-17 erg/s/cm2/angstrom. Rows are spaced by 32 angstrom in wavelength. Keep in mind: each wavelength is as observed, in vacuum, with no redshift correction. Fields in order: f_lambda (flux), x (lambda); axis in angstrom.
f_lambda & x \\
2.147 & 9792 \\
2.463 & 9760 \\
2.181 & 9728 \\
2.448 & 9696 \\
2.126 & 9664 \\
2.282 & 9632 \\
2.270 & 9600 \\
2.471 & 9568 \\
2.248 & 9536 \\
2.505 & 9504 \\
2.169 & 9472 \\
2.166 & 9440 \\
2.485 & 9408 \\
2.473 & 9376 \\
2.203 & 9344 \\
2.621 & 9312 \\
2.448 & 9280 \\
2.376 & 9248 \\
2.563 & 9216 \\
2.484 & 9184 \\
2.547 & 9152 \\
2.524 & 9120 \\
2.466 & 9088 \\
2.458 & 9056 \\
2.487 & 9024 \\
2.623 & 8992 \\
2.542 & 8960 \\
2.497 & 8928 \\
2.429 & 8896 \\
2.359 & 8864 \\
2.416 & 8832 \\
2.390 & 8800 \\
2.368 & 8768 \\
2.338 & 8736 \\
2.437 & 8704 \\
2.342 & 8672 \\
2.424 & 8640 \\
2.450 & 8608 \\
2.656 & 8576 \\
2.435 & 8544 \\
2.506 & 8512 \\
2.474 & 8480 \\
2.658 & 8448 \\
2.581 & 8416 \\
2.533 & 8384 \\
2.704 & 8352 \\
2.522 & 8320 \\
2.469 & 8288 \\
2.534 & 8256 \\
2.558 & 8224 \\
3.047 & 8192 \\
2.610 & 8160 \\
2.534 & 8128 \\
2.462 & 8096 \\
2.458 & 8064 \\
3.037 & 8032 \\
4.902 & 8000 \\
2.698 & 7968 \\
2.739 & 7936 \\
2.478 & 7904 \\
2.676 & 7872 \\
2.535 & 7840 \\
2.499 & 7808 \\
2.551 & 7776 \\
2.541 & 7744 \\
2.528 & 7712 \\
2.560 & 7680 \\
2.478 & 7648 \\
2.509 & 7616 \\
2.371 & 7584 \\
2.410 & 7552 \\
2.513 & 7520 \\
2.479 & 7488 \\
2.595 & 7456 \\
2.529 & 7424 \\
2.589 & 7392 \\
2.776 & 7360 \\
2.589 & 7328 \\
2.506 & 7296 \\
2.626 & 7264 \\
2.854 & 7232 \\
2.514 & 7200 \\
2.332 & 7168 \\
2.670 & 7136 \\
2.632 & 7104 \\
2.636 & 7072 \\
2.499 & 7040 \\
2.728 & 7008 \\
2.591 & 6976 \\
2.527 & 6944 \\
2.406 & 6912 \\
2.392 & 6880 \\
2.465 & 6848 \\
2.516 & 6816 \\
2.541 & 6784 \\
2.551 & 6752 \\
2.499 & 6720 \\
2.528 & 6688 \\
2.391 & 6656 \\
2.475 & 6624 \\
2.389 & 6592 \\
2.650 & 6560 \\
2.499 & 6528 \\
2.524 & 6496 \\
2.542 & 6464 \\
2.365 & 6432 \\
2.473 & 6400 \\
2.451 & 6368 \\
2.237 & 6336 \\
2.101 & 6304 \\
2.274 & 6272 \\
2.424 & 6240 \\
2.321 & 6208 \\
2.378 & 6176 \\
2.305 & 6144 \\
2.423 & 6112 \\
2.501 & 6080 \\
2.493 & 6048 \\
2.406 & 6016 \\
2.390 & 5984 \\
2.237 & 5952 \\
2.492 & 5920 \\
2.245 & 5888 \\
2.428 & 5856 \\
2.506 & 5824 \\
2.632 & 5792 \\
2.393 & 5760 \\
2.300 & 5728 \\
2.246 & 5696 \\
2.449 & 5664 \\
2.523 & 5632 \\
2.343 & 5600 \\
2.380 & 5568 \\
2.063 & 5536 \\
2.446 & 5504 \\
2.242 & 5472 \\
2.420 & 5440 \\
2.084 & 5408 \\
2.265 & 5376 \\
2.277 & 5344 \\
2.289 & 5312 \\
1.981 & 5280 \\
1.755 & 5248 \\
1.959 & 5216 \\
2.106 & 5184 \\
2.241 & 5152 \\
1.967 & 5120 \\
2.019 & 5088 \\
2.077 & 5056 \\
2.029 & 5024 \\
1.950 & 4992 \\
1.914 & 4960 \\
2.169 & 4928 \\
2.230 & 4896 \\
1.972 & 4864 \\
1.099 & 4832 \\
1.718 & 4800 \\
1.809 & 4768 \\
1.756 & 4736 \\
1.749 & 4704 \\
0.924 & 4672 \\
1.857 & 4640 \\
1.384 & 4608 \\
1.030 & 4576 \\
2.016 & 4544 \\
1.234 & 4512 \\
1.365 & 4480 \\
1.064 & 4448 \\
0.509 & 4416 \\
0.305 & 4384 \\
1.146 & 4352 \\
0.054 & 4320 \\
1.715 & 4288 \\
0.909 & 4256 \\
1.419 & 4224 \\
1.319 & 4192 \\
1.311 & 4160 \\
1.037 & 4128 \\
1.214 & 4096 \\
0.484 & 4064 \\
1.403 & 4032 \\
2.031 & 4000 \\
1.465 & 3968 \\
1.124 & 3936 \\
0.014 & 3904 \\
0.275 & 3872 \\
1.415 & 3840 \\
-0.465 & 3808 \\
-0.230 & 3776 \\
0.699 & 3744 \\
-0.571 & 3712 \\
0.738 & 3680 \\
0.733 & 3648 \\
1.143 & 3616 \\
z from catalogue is 0.217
